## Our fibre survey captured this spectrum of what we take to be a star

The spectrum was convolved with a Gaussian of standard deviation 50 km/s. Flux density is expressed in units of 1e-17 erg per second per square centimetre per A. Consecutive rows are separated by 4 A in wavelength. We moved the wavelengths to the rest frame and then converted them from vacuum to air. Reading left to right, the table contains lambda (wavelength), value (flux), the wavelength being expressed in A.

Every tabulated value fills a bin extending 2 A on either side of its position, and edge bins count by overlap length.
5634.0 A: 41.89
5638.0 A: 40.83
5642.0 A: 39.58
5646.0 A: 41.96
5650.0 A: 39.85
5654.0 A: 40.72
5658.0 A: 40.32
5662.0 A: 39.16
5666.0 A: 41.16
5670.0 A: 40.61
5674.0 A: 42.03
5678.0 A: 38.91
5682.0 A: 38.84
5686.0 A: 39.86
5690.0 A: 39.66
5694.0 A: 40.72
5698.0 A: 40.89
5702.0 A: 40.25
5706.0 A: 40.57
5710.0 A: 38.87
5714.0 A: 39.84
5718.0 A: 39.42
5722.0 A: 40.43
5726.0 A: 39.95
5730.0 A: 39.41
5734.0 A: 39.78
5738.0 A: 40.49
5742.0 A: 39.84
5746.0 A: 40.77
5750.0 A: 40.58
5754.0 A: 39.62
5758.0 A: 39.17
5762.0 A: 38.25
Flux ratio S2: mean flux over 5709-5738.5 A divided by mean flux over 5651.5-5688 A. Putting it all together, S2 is 0.99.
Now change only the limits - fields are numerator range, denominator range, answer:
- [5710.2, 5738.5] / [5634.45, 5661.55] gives 0.98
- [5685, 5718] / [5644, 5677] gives 0.98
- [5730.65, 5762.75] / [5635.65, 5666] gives 0.99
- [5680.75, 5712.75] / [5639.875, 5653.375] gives 0.99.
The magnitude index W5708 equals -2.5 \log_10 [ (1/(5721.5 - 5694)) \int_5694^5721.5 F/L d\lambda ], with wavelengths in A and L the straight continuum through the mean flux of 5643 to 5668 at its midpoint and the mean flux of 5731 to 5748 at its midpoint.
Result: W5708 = 0.01 mag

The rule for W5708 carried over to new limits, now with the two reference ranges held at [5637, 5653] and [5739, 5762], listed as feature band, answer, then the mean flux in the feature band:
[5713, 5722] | 0.008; 39.8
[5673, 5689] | 0.015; 39.8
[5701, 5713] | 0.008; 39.9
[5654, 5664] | 0.014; 39.9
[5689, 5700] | -0.007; 40.5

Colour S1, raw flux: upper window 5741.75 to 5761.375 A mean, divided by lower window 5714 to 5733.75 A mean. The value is 1.0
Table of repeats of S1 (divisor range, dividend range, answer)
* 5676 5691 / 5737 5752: 1.03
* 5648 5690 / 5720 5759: 1.00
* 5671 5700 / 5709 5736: 0.99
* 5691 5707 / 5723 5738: 0.98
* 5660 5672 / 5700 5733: 0.99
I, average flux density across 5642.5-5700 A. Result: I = 40.3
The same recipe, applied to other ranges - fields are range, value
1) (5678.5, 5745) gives 39.9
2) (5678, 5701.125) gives 39.9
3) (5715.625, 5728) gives 39.9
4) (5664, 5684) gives 40.3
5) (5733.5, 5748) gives 40.3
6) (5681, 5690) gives 39.5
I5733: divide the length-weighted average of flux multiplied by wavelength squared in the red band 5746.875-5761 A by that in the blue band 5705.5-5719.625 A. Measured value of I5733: 1.0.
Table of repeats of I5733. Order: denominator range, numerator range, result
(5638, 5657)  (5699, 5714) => 1.01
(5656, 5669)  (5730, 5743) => 1.02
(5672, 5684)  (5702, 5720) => 1.01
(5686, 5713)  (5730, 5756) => 1.02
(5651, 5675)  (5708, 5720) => 0.99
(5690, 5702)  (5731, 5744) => 1.00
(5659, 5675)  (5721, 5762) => 1.01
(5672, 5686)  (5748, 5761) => 1.02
